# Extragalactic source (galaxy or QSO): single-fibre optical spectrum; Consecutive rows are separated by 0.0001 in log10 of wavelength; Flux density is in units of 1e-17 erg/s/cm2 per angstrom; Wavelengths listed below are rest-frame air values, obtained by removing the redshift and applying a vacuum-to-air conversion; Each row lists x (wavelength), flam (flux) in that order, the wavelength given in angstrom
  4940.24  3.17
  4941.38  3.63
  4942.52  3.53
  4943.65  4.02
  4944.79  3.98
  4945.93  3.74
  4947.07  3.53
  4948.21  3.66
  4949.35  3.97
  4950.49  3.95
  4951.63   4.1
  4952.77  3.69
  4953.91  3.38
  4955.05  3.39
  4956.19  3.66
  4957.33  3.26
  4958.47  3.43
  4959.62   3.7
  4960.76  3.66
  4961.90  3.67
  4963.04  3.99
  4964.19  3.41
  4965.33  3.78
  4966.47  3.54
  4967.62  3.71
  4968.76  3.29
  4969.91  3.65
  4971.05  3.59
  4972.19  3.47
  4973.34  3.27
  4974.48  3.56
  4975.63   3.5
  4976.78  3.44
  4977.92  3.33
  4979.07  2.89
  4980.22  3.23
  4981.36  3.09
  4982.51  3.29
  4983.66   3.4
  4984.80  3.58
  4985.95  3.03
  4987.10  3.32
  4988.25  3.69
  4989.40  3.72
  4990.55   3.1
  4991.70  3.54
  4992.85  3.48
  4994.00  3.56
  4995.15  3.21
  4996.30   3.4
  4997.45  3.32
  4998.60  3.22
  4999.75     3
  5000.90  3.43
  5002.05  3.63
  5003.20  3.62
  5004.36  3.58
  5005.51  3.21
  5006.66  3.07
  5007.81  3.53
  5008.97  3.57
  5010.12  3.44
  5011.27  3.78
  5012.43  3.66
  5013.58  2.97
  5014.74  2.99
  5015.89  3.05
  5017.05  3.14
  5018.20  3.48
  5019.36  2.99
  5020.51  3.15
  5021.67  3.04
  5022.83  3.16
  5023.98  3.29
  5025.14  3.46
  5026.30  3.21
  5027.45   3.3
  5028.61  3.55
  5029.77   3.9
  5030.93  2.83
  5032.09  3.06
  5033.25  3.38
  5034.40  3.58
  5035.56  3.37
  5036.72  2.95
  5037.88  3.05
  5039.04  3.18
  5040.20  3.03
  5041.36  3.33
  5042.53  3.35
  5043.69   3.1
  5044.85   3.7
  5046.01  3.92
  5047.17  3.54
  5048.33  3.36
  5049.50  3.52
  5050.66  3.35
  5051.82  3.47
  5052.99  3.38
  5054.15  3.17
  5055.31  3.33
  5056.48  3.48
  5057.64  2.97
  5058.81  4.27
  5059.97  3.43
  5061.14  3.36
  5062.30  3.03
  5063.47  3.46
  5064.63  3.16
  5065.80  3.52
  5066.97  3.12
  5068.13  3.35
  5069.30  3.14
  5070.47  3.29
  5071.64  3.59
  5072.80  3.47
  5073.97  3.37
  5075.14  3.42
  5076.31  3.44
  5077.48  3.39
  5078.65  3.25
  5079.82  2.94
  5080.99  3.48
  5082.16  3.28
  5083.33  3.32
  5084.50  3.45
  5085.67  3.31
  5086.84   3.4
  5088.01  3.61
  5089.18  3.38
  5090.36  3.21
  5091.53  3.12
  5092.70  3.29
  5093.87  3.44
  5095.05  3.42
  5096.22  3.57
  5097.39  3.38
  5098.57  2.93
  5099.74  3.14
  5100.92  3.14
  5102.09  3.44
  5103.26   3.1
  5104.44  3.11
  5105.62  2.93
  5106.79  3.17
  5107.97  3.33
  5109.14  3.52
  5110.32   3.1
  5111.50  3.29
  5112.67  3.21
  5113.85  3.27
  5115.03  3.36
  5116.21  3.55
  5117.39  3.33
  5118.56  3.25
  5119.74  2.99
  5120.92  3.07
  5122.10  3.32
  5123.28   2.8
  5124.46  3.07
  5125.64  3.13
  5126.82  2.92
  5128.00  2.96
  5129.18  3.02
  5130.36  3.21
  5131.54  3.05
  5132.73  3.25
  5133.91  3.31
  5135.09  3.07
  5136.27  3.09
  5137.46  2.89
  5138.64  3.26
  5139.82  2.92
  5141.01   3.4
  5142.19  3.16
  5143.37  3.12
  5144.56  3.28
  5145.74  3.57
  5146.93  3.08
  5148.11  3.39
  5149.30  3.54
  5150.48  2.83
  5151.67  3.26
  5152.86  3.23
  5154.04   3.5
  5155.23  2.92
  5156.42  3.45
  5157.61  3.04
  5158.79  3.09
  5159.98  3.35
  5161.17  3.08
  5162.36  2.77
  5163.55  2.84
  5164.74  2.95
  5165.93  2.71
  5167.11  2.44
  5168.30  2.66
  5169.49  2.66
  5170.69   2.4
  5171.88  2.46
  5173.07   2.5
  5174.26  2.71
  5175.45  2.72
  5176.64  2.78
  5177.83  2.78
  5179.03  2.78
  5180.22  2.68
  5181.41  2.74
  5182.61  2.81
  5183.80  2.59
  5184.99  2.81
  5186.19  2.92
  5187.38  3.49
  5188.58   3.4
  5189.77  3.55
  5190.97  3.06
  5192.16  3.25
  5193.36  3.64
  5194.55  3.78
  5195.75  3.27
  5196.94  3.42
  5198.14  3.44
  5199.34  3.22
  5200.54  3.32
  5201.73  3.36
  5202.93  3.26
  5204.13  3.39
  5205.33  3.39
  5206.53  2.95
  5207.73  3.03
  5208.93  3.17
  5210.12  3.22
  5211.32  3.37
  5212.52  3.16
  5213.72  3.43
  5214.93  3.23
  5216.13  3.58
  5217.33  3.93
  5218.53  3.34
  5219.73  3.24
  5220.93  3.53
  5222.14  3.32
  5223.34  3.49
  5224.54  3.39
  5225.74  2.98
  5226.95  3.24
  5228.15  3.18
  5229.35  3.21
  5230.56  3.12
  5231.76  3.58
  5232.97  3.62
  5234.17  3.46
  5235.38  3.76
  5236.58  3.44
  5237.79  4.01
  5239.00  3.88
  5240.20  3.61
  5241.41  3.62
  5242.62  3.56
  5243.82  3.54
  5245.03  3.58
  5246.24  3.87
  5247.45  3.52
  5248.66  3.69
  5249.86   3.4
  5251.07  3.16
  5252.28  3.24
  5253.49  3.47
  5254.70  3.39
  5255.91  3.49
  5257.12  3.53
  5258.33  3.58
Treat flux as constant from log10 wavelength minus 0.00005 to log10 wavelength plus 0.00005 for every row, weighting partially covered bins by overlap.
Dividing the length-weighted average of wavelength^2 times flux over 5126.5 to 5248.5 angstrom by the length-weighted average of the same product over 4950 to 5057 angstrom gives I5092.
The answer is 1.01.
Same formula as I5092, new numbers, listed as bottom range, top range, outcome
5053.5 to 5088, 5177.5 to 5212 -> 0.99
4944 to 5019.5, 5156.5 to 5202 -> 0.93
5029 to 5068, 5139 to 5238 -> 1.00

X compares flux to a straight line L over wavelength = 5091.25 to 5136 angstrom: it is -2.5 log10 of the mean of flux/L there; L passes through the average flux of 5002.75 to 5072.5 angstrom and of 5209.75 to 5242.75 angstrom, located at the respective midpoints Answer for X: 0.06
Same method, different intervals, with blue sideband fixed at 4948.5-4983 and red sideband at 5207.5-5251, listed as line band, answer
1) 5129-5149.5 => 0.09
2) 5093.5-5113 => 0.08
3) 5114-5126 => 0.10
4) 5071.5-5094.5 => 0.05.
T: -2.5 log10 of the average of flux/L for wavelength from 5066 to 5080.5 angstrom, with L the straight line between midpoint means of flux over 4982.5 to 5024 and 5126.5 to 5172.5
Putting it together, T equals -0.04 mag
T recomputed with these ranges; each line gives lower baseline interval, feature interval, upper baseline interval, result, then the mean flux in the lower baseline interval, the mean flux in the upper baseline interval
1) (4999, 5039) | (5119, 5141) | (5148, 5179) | -0.03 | 3.3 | 2.91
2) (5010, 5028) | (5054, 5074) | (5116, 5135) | -0.05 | 3.25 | 3.13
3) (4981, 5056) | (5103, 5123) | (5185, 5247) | 0.05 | 3.34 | 3.4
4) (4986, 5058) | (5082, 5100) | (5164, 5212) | -0.04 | 3.34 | 3.03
